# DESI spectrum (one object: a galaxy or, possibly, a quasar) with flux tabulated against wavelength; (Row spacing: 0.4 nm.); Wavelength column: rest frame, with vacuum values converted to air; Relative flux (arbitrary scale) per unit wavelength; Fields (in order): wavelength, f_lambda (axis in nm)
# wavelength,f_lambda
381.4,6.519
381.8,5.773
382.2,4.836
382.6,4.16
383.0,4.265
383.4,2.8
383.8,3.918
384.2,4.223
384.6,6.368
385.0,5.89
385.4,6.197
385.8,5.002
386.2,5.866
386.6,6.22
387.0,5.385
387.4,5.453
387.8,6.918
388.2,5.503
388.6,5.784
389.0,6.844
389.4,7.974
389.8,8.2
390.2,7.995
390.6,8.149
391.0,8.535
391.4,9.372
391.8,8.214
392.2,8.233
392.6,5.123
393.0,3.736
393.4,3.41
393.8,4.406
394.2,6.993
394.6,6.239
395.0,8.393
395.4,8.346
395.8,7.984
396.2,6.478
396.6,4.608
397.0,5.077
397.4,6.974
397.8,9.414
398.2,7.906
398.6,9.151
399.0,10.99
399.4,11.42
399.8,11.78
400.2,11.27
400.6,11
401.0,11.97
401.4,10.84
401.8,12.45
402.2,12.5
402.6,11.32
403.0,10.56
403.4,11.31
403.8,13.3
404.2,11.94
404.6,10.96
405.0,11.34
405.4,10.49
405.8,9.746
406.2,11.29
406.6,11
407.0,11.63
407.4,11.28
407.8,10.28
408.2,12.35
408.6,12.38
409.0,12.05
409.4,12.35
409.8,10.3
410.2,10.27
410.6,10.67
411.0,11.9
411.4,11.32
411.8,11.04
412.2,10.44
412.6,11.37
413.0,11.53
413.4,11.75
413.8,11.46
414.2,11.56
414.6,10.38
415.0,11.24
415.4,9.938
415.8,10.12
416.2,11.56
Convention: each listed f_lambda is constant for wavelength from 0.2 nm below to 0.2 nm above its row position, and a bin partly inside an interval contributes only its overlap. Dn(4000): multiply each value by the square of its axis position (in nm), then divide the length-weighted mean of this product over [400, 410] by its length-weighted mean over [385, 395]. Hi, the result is 1.89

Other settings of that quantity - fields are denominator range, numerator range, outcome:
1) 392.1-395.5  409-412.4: 2.02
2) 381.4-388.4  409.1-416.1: 2.41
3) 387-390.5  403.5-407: 1.80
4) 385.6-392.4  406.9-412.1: 1.78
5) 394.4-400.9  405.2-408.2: 1.32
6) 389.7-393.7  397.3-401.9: 1.56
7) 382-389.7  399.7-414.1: 2.30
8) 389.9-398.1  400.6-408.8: 1.75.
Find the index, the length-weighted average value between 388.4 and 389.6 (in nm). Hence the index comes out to 6.87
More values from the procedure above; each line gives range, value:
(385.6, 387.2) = 5.62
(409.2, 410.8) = 10.9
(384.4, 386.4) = 5.86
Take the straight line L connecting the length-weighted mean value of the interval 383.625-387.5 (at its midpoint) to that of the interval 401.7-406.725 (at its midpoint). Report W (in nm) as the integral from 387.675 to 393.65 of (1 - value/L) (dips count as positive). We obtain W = 0.08 nm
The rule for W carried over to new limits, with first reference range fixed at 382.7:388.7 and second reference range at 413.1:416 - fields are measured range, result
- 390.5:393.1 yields -0.40 nm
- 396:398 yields 0.27 nm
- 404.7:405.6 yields -0.18 nm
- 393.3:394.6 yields 0.31 nm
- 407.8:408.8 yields -0.23 nm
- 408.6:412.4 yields -0.40 nm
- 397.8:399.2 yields -0.28 nm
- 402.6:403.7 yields -0.32 nm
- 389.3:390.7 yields -0.44 nm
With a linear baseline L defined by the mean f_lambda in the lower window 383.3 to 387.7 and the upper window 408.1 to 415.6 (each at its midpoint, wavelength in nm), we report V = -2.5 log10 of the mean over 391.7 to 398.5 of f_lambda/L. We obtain 0.14 mag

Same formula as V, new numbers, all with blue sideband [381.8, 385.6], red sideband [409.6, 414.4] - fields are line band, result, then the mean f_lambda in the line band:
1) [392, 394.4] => 0.284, 5.32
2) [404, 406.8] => -0.139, 11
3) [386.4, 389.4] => -0.074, 6.15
